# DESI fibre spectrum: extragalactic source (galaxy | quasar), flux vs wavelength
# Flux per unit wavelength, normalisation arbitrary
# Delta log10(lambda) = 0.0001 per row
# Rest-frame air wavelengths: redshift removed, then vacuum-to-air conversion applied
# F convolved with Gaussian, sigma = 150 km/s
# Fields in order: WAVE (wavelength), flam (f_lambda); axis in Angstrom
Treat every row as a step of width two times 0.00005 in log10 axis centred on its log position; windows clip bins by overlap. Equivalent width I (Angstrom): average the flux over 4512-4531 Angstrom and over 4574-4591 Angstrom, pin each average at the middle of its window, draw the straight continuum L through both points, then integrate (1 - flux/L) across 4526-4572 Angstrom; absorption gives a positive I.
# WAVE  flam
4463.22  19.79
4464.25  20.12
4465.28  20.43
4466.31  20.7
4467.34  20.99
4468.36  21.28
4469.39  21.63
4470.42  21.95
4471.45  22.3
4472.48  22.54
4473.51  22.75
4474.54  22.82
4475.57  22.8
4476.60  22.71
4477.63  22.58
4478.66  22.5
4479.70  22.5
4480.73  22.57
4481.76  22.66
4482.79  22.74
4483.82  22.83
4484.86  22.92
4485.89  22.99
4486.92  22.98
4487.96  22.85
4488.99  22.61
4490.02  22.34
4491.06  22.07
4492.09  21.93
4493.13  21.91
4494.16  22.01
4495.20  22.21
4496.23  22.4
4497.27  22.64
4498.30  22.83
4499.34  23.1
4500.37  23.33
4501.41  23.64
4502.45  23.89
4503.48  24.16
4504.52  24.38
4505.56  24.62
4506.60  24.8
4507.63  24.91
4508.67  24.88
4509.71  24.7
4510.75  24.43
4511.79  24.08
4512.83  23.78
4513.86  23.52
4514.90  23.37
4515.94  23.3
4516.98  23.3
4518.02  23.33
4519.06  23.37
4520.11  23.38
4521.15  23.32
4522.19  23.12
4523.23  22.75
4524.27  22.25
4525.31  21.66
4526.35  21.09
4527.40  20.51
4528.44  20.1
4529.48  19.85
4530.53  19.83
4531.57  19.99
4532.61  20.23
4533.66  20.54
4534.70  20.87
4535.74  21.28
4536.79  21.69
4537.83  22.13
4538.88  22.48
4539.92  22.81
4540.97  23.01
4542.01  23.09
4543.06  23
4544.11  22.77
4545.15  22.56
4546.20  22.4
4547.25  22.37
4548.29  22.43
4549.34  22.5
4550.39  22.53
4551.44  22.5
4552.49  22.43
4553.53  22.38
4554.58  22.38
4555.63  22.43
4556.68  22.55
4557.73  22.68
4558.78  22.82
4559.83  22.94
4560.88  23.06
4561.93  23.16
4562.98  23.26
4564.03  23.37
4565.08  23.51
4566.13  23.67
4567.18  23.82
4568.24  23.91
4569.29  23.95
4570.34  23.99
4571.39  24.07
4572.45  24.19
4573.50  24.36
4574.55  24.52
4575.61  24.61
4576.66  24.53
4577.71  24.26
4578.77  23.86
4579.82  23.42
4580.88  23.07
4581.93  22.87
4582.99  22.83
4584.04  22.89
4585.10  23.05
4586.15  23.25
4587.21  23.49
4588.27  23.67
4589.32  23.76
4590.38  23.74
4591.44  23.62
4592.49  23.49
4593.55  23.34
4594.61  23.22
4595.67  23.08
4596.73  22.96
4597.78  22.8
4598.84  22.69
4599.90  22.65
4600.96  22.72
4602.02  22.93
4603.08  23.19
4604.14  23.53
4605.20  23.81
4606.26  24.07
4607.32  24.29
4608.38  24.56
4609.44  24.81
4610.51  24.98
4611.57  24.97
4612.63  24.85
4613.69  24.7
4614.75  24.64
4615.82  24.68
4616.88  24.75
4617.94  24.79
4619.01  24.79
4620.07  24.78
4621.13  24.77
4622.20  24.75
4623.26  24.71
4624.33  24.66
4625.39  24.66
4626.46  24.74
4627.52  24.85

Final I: 1.17 Angstrom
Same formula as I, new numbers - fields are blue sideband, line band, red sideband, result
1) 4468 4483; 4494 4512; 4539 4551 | -1.0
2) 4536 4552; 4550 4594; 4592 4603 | -1.2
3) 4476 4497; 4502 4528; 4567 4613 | -0.7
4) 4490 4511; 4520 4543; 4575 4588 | 1.8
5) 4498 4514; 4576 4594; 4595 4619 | 0.4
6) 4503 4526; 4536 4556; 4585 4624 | 1.1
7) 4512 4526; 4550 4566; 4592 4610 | 0.3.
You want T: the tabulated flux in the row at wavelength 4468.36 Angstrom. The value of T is 21.28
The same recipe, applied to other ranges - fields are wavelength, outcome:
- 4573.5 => 24.36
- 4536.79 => 21.69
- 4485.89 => 22.99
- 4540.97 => 23.01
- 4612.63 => 24.85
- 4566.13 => 23.67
